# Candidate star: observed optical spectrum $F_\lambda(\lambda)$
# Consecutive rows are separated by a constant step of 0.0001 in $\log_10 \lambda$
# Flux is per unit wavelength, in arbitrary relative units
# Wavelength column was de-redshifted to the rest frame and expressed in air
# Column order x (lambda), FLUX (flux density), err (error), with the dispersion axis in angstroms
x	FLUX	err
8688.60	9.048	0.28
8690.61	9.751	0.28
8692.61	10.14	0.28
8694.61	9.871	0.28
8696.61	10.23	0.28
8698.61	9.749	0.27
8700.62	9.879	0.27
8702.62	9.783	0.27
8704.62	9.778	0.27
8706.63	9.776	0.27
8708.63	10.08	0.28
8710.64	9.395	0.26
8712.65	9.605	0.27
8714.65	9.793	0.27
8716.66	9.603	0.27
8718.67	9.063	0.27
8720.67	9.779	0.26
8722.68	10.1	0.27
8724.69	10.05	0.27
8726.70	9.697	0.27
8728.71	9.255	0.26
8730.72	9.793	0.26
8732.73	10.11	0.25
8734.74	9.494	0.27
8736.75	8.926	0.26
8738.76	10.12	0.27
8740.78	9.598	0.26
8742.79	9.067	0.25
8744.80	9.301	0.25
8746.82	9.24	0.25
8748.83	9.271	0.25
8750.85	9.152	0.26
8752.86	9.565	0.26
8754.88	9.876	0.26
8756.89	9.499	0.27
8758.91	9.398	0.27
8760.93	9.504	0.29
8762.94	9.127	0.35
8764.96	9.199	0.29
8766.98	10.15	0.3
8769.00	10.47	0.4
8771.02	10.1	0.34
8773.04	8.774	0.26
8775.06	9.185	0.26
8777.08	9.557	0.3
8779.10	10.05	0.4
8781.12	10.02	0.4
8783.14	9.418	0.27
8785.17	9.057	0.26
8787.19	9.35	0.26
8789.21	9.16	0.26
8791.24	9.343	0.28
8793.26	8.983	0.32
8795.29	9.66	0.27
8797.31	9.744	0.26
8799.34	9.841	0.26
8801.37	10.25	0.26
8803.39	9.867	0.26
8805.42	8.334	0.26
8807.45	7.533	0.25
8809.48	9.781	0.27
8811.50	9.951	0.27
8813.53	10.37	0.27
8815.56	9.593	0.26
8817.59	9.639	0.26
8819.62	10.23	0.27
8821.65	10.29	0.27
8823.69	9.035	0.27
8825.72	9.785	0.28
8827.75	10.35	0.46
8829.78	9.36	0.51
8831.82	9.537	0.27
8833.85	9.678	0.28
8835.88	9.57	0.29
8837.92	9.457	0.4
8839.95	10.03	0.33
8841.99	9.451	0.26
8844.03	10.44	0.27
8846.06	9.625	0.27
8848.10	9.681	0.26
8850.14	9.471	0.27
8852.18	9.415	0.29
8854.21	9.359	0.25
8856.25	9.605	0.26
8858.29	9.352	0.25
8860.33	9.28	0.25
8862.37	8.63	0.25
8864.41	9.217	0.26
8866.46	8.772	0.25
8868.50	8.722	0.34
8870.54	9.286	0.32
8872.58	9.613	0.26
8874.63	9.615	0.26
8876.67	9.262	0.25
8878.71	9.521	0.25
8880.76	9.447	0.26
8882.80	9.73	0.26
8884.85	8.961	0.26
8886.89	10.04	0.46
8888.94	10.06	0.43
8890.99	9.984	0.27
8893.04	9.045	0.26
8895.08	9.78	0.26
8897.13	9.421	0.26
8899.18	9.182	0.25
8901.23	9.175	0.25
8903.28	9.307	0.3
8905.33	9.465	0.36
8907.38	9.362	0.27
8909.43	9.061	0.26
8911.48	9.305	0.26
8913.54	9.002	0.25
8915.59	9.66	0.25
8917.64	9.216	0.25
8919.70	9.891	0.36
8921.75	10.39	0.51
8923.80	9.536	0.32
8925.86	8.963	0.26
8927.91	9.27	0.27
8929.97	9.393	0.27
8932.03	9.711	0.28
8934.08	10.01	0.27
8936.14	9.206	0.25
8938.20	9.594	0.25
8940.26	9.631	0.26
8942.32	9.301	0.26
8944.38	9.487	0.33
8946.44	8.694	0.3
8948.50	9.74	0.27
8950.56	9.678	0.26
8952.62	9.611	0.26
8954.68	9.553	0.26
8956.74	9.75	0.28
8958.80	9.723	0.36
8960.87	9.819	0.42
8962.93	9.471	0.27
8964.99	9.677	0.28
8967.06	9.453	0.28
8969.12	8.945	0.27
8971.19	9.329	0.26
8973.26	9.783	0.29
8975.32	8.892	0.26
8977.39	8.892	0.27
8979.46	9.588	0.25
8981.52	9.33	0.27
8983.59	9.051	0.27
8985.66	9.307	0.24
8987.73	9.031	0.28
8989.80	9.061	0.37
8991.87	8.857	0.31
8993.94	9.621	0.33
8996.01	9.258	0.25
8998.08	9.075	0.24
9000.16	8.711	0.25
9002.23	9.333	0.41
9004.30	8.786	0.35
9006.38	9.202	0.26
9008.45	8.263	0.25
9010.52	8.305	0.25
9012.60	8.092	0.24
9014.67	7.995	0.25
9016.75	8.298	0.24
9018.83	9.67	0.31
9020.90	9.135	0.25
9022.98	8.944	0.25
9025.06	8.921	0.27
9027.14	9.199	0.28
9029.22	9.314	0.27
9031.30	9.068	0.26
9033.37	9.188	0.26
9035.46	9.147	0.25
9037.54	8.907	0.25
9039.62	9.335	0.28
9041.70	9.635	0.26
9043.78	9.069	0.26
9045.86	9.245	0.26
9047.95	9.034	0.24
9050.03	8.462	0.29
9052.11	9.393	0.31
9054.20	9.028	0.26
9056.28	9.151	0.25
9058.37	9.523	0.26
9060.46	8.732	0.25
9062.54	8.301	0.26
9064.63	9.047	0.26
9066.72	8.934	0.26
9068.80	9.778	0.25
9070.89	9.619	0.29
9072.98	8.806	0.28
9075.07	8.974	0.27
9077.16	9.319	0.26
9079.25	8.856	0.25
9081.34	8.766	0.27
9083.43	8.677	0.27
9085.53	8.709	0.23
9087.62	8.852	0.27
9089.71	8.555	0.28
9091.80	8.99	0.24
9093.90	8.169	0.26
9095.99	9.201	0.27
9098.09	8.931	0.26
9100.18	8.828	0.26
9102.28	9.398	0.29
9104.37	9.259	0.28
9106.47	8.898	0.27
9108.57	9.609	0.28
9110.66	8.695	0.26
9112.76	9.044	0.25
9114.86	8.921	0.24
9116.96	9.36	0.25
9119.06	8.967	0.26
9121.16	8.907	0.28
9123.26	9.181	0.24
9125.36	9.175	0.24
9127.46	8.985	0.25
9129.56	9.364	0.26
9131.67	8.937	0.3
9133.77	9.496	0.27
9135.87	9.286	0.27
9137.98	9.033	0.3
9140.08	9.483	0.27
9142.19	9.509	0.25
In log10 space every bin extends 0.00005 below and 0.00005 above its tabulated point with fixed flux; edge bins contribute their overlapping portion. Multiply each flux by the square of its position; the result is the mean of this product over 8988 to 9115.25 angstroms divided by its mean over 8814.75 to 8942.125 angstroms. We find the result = 0.98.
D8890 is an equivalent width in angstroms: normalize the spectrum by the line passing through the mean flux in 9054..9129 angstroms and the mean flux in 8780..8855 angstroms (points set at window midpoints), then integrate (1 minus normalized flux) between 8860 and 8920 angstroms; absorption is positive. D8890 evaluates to 0.5 angstroms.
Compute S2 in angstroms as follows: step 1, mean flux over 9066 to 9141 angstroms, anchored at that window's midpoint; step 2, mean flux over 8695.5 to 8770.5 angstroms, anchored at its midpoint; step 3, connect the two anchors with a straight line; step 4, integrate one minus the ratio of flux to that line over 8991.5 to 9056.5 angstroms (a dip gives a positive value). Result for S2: 1.36 angstroms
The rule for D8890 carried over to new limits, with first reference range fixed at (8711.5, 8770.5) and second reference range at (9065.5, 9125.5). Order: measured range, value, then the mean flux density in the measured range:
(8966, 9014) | 0.73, 9.04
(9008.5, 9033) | 0.89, 8.8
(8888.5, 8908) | -0.28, 9.46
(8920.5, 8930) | -0.25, 9.54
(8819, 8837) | -0.58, 9.75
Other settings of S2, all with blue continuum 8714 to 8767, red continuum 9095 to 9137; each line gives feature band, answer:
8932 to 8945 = -0.33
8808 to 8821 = -0.55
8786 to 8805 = -0.12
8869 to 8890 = -0.34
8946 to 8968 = -0.69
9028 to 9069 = 0.42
